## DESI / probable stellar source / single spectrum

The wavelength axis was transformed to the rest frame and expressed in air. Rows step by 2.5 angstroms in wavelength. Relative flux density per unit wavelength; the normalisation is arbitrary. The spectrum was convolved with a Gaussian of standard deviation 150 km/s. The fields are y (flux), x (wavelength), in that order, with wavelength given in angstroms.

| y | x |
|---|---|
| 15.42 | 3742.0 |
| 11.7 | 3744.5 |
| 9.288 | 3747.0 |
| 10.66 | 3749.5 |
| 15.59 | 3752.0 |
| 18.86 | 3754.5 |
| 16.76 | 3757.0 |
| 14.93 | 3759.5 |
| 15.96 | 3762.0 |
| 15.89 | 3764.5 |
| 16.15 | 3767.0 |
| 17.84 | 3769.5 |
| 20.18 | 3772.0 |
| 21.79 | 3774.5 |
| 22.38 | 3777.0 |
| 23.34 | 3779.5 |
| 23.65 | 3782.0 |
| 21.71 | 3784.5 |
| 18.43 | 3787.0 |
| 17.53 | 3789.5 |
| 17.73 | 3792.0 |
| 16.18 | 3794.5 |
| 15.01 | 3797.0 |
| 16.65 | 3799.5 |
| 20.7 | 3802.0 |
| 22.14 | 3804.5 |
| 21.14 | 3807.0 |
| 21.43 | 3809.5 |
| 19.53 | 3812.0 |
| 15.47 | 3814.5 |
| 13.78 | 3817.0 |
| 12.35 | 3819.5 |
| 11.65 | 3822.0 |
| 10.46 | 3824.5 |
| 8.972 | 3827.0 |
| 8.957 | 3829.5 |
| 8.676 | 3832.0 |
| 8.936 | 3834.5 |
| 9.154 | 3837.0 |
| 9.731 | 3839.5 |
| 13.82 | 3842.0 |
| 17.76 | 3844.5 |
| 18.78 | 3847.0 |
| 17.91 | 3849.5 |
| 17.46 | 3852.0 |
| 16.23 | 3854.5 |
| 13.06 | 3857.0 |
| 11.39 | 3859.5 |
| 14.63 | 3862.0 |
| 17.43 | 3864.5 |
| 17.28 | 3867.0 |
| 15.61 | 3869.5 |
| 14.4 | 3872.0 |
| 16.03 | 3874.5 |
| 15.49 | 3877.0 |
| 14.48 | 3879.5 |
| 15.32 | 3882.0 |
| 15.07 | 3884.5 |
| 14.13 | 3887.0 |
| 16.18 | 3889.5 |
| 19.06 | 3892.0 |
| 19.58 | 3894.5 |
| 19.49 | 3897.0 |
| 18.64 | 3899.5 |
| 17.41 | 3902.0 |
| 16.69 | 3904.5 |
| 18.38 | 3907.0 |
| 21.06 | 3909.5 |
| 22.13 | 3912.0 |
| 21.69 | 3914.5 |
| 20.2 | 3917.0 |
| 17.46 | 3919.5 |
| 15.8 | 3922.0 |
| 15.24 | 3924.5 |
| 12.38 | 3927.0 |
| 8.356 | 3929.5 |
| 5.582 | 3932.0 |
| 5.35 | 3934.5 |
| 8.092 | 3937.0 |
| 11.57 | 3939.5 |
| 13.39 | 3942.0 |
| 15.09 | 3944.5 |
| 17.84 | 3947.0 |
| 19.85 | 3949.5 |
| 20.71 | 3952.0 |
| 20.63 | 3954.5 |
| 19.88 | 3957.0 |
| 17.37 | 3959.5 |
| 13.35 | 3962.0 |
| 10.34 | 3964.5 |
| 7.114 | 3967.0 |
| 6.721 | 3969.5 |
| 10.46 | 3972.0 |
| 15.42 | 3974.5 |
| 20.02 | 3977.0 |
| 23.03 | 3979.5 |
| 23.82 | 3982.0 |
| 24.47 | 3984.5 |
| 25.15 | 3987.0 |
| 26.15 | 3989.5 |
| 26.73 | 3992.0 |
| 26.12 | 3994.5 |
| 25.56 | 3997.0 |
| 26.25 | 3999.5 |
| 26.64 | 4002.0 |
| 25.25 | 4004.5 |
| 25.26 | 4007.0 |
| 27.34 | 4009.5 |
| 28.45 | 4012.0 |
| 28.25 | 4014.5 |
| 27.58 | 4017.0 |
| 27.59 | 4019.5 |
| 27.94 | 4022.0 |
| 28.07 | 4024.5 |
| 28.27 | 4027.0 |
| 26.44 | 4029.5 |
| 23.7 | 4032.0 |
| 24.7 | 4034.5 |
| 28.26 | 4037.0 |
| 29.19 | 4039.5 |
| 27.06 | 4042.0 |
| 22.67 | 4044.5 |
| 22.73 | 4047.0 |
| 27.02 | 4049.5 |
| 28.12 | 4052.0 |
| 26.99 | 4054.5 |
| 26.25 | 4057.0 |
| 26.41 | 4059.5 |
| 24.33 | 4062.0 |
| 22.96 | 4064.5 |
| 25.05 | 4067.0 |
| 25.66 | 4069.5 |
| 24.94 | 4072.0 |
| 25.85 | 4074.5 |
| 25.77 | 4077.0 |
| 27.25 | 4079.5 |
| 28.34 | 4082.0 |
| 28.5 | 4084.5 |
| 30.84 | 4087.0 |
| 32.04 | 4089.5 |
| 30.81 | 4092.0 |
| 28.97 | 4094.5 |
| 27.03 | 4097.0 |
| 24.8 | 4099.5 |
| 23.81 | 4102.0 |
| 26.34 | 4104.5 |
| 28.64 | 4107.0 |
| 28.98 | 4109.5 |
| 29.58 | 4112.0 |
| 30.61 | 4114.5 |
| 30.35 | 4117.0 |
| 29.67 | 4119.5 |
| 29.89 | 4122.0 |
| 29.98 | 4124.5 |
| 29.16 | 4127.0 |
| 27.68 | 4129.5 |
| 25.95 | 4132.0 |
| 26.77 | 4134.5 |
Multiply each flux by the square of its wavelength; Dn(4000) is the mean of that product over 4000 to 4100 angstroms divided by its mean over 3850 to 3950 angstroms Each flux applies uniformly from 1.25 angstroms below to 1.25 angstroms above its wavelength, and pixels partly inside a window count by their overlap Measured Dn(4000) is 1.86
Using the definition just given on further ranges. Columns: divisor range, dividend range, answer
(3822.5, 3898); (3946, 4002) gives 1.43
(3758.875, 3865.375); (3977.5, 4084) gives 1.80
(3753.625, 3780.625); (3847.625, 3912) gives 0.95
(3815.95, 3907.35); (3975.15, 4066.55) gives 1.91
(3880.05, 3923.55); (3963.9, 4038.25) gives 1.37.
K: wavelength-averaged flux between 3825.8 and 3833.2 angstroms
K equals 8.87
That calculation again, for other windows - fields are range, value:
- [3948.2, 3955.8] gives 20.4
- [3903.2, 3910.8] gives 18.7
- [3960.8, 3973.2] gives 9.58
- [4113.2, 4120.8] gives 30.2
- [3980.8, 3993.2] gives 25.3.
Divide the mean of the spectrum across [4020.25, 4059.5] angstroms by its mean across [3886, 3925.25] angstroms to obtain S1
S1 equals 1.44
